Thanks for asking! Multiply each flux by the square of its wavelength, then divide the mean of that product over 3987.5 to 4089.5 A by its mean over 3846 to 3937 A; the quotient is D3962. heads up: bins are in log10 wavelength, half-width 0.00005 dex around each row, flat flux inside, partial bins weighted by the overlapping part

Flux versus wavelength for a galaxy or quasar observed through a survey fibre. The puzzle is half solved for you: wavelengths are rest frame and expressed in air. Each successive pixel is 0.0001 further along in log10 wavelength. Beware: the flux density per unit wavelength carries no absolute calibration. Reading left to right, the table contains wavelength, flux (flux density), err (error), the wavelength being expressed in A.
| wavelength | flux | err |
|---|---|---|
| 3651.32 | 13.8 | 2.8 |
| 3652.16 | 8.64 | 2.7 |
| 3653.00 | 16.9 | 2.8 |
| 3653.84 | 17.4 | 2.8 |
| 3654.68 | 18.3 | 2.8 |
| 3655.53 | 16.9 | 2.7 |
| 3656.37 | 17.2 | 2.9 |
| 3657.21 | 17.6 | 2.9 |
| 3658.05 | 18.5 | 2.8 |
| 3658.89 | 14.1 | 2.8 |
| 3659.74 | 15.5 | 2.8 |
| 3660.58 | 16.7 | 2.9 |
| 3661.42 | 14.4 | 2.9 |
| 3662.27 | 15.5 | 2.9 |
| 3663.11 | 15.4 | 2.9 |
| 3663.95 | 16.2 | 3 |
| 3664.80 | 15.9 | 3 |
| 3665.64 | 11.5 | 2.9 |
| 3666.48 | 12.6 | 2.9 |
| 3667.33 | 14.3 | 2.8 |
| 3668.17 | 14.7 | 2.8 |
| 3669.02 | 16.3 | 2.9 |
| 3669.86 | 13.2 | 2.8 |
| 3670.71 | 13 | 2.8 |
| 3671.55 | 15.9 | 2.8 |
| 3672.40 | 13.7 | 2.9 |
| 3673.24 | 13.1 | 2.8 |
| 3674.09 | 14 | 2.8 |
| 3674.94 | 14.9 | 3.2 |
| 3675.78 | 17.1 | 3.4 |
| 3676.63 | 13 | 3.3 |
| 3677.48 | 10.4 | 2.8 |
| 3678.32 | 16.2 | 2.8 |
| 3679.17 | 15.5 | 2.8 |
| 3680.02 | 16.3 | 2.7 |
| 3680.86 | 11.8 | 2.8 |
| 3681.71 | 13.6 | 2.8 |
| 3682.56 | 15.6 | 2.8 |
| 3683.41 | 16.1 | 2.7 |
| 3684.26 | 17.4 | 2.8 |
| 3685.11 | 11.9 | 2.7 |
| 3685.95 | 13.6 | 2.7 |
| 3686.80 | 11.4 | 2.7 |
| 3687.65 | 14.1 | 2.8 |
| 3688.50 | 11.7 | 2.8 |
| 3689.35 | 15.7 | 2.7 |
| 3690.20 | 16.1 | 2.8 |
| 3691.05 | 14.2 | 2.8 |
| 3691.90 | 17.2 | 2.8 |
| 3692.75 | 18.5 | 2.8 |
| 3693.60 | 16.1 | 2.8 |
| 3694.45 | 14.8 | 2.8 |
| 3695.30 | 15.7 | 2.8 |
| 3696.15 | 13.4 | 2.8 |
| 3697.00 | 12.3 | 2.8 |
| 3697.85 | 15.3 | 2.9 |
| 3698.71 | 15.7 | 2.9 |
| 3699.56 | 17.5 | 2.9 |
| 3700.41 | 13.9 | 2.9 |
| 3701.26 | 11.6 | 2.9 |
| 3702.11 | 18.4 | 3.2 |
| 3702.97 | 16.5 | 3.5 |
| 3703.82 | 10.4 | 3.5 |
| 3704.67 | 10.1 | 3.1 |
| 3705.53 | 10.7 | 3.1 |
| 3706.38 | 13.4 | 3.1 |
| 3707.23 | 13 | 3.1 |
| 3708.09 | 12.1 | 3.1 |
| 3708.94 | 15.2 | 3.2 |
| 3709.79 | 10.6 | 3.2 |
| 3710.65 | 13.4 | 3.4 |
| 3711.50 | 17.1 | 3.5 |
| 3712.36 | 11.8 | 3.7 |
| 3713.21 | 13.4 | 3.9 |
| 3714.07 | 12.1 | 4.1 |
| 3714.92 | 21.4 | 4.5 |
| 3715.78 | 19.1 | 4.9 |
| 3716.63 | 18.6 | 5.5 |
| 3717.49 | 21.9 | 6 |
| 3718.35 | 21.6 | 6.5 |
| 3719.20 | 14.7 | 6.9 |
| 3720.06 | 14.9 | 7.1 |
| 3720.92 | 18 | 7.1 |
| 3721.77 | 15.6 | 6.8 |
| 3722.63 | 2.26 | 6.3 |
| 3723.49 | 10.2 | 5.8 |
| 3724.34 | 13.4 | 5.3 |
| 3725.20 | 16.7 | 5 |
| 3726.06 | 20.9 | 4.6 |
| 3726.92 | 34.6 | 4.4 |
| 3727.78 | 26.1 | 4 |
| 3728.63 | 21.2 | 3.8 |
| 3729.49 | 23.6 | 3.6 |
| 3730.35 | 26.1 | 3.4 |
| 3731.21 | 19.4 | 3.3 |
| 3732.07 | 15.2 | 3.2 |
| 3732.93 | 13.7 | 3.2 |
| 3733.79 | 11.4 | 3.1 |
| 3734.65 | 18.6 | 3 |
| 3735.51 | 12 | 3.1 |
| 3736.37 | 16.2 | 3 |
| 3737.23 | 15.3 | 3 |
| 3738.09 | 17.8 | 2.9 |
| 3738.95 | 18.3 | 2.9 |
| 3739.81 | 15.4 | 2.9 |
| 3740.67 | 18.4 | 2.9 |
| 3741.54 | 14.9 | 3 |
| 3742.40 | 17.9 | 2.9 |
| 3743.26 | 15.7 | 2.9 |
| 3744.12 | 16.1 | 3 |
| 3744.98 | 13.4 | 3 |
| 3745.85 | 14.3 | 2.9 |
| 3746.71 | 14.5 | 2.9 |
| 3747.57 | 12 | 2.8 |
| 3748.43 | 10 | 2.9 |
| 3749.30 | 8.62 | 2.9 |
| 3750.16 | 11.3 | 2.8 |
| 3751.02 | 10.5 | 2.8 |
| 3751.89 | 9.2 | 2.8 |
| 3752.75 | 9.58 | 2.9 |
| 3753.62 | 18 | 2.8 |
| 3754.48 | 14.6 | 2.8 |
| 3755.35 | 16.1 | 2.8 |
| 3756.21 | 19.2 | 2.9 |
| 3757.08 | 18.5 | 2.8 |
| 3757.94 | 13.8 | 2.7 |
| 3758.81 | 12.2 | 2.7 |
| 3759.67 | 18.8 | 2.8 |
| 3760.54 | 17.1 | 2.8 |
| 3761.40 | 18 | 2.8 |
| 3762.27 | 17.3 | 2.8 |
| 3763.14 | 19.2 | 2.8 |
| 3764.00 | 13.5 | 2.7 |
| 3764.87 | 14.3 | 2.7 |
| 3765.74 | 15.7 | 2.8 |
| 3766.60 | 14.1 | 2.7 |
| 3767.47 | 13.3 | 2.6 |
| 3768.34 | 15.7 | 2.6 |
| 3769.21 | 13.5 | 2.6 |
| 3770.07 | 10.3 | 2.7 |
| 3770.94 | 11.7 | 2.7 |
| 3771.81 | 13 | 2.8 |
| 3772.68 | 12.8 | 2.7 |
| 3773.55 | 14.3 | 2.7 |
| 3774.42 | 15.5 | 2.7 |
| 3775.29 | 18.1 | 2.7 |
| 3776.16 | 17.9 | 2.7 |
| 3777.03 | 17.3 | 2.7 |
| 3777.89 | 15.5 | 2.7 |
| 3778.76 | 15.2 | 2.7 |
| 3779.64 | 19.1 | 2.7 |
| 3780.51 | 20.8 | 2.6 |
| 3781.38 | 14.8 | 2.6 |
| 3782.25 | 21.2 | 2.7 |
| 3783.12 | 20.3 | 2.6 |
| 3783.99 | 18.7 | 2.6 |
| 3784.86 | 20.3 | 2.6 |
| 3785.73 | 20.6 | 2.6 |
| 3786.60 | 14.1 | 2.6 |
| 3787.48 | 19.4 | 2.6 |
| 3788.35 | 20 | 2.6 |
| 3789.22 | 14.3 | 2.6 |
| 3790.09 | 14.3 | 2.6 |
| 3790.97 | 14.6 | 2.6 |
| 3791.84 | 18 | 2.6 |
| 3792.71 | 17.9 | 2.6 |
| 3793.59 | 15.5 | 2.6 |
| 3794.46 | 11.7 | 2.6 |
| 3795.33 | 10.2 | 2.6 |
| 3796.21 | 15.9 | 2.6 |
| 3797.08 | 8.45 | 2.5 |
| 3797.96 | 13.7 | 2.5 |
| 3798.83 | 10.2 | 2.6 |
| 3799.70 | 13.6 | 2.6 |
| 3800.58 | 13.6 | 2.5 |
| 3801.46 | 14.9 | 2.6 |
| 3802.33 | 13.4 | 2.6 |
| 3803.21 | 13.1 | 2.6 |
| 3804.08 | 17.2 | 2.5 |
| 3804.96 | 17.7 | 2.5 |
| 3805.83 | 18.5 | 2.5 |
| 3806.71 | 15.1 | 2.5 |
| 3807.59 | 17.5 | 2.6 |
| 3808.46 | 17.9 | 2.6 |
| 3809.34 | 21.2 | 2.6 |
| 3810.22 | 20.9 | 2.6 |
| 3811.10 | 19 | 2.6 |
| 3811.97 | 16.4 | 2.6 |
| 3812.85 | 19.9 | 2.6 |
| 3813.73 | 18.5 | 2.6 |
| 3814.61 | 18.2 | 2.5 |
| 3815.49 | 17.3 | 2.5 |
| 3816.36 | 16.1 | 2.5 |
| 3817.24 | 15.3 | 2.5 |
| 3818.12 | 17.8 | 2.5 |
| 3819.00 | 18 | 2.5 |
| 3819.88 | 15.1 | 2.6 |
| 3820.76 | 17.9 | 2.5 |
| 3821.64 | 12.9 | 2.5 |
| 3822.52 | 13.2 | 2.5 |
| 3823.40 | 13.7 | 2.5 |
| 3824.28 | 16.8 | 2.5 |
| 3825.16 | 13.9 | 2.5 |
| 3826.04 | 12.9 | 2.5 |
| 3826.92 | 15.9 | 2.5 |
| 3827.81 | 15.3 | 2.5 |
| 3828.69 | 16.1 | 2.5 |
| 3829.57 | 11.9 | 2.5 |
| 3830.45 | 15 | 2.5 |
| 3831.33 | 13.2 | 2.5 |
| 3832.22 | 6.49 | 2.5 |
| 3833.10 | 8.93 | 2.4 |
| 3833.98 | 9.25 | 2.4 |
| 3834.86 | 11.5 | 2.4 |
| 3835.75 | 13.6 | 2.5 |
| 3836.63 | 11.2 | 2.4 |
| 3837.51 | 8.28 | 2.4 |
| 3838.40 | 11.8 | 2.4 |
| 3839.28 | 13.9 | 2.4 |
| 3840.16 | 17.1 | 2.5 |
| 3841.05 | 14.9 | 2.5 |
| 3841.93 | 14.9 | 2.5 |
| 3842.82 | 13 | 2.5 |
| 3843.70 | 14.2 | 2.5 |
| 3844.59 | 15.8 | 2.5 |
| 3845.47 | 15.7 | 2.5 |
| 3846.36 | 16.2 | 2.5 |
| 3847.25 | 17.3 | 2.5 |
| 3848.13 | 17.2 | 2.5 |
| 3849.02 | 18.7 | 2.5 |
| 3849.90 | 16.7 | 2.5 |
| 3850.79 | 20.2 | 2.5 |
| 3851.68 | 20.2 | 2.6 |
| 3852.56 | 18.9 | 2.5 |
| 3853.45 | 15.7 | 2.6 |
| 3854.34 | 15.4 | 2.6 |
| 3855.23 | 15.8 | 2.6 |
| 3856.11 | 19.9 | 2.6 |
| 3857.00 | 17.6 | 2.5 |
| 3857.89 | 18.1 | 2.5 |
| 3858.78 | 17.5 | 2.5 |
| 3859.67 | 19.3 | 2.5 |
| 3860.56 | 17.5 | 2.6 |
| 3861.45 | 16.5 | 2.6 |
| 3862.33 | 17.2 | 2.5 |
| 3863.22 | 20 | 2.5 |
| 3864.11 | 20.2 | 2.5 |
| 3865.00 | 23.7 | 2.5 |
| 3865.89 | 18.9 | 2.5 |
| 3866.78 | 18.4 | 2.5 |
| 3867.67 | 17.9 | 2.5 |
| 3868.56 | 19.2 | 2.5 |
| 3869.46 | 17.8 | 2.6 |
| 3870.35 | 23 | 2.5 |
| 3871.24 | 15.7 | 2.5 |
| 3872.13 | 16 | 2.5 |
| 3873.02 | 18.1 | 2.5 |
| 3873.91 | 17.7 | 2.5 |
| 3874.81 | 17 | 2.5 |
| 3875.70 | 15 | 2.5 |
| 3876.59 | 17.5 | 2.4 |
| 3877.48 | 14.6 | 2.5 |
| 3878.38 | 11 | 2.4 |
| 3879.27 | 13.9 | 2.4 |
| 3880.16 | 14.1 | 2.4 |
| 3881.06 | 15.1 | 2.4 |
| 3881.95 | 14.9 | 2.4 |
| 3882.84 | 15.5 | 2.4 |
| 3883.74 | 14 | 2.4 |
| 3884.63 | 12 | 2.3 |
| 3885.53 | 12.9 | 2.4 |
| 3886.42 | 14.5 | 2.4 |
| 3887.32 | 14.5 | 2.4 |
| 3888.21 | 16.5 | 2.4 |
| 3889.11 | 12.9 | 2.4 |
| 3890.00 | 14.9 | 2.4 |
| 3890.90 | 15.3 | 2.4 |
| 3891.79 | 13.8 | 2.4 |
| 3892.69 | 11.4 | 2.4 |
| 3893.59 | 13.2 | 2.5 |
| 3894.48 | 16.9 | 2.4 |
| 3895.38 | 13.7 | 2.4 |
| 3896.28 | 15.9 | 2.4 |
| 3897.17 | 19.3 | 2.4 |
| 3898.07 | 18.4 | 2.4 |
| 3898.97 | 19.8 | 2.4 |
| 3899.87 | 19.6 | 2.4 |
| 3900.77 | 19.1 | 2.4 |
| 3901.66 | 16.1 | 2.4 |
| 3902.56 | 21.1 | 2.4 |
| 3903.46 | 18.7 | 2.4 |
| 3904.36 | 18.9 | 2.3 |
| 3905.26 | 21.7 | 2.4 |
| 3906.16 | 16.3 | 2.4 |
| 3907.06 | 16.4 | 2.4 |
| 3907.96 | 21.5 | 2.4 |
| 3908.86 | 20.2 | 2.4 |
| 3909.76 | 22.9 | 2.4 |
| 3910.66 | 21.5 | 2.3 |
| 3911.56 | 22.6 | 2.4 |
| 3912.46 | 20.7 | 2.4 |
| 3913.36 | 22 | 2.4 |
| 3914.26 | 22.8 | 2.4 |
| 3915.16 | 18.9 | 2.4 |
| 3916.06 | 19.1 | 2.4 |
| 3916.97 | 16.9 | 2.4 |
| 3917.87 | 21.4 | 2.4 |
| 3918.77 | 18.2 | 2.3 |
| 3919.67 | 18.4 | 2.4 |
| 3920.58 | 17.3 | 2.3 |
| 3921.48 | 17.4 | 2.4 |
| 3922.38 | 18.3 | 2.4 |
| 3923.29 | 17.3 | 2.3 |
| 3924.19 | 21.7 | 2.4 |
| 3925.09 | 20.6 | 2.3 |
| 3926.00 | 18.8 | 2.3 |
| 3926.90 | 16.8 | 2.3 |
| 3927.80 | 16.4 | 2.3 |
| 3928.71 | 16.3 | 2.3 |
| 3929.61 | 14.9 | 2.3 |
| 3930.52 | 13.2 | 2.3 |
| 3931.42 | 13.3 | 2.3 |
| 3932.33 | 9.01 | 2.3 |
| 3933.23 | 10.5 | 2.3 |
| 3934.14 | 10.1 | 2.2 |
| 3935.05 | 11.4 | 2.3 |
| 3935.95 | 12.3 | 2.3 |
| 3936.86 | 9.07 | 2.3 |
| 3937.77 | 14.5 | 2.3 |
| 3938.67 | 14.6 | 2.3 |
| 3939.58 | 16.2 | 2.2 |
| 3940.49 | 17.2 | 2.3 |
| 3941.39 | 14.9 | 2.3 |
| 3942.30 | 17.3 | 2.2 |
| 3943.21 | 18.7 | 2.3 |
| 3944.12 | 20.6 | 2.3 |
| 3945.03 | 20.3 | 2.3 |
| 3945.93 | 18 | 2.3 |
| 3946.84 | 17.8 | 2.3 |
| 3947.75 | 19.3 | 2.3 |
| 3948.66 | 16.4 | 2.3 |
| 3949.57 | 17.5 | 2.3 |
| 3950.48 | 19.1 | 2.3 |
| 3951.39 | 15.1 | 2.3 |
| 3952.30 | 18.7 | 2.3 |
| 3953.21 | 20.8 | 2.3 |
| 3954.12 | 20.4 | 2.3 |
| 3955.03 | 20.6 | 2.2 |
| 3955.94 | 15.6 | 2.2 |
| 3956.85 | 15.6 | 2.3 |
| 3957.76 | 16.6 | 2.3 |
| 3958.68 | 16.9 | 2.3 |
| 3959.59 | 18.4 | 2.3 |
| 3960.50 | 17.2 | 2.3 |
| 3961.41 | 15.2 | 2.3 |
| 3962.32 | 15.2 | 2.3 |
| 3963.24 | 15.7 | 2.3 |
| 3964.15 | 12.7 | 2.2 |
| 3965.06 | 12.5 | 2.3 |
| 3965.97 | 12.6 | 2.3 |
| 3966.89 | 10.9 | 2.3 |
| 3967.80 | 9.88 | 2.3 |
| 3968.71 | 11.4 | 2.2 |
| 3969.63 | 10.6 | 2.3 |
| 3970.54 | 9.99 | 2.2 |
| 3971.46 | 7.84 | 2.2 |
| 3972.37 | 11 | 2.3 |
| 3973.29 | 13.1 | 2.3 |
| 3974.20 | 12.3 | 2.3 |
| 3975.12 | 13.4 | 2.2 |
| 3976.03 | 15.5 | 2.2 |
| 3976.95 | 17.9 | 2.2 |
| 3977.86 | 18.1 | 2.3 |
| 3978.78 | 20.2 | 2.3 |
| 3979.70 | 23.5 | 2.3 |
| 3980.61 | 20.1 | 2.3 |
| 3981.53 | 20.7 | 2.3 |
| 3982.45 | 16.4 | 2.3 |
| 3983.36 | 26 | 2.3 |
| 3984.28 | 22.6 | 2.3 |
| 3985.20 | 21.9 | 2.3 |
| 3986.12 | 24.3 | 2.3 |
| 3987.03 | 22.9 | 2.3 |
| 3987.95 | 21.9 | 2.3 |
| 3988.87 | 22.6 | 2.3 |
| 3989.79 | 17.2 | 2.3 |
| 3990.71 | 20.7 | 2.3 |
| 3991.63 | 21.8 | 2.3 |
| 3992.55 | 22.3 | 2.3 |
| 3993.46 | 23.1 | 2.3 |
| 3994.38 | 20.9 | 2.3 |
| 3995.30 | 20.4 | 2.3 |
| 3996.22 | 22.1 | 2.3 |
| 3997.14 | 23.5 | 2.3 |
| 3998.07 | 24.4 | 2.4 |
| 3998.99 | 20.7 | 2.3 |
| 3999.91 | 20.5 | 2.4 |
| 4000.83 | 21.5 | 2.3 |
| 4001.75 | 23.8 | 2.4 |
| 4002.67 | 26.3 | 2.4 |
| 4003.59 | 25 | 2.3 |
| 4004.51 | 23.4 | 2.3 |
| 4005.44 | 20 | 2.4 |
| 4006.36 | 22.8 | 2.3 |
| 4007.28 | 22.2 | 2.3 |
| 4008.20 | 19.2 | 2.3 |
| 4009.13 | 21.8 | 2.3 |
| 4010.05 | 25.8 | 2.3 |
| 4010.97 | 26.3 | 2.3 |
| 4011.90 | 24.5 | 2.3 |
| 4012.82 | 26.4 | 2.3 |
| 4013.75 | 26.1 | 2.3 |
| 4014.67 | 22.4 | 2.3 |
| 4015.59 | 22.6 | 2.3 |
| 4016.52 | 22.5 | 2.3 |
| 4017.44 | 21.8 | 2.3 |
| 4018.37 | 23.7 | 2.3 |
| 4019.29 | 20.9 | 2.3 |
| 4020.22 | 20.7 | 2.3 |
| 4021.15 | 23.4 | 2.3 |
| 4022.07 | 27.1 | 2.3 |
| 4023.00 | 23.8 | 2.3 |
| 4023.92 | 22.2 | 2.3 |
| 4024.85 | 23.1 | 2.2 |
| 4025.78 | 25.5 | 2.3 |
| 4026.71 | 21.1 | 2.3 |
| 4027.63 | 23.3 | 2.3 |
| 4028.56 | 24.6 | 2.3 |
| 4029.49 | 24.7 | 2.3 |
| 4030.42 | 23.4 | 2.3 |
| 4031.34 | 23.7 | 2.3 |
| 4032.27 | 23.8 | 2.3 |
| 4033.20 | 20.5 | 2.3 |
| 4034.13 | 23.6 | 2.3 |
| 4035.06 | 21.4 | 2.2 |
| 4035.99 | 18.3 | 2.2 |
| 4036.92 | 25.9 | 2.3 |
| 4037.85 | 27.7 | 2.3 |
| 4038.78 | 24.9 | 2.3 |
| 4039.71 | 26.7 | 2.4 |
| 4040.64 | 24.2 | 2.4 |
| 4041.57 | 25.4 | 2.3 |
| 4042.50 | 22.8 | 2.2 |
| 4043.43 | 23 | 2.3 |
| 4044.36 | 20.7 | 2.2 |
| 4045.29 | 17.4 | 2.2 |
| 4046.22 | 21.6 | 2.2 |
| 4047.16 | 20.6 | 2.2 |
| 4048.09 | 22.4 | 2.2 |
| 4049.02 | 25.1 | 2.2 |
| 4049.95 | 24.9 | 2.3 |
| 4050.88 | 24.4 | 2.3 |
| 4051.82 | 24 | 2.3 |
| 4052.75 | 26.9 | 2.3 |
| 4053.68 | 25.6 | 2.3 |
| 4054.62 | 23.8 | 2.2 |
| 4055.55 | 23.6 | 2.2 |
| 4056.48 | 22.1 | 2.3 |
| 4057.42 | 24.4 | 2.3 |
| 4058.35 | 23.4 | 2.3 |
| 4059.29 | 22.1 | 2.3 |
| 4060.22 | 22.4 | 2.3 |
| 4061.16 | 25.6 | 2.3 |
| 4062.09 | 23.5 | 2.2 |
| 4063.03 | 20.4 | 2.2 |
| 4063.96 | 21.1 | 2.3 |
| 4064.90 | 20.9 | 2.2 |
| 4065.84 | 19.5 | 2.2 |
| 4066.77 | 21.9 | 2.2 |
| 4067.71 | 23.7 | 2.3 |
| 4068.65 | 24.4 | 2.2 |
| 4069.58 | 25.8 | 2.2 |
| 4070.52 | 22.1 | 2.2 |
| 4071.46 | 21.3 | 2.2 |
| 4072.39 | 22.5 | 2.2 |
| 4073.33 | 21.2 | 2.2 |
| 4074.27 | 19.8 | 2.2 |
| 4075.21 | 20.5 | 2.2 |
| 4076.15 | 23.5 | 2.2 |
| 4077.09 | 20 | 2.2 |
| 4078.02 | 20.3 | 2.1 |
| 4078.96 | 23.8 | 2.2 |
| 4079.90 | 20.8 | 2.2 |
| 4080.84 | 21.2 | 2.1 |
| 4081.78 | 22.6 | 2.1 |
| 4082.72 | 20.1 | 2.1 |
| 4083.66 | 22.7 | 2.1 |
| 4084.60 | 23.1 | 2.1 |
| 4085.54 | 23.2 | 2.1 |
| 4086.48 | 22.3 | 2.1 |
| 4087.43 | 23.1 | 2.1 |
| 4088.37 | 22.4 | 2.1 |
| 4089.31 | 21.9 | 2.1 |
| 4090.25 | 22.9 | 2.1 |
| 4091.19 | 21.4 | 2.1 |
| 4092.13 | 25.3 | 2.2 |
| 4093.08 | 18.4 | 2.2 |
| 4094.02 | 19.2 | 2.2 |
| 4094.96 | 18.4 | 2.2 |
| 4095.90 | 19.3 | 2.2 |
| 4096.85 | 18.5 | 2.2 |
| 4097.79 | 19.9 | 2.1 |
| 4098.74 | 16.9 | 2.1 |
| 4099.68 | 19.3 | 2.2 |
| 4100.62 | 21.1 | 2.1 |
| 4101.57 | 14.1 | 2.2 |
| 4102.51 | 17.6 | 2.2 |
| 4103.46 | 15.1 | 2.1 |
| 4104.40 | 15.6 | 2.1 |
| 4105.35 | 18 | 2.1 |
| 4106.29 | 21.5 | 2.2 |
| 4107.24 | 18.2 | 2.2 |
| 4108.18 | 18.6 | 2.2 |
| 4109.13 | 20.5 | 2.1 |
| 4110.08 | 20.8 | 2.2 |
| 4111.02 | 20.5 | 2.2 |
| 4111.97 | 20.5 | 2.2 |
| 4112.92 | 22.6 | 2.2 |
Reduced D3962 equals 1.4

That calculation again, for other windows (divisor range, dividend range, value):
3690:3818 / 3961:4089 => 1.56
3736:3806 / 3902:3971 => 1.20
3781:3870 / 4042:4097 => 1.56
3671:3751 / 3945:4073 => 1.60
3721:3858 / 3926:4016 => 1.28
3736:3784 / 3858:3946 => 1.19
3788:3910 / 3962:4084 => 1.46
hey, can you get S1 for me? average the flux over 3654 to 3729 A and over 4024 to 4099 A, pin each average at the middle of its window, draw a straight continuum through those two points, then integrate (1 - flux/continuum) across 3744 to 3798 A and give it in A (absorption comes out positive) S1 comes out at 5.2 A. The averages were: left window 15.3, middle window 15.2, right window 22.5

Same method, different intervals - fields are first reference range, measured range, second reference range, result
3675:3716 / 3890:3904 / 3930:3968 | -1.3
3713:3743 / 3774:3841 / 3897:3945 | 7.6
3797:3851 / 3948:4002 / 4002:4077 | 7.3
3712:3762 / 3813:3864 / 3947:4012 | 5.1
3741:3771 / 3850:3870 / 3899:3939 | -2.5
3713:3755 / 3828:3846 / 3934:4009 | 4.3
